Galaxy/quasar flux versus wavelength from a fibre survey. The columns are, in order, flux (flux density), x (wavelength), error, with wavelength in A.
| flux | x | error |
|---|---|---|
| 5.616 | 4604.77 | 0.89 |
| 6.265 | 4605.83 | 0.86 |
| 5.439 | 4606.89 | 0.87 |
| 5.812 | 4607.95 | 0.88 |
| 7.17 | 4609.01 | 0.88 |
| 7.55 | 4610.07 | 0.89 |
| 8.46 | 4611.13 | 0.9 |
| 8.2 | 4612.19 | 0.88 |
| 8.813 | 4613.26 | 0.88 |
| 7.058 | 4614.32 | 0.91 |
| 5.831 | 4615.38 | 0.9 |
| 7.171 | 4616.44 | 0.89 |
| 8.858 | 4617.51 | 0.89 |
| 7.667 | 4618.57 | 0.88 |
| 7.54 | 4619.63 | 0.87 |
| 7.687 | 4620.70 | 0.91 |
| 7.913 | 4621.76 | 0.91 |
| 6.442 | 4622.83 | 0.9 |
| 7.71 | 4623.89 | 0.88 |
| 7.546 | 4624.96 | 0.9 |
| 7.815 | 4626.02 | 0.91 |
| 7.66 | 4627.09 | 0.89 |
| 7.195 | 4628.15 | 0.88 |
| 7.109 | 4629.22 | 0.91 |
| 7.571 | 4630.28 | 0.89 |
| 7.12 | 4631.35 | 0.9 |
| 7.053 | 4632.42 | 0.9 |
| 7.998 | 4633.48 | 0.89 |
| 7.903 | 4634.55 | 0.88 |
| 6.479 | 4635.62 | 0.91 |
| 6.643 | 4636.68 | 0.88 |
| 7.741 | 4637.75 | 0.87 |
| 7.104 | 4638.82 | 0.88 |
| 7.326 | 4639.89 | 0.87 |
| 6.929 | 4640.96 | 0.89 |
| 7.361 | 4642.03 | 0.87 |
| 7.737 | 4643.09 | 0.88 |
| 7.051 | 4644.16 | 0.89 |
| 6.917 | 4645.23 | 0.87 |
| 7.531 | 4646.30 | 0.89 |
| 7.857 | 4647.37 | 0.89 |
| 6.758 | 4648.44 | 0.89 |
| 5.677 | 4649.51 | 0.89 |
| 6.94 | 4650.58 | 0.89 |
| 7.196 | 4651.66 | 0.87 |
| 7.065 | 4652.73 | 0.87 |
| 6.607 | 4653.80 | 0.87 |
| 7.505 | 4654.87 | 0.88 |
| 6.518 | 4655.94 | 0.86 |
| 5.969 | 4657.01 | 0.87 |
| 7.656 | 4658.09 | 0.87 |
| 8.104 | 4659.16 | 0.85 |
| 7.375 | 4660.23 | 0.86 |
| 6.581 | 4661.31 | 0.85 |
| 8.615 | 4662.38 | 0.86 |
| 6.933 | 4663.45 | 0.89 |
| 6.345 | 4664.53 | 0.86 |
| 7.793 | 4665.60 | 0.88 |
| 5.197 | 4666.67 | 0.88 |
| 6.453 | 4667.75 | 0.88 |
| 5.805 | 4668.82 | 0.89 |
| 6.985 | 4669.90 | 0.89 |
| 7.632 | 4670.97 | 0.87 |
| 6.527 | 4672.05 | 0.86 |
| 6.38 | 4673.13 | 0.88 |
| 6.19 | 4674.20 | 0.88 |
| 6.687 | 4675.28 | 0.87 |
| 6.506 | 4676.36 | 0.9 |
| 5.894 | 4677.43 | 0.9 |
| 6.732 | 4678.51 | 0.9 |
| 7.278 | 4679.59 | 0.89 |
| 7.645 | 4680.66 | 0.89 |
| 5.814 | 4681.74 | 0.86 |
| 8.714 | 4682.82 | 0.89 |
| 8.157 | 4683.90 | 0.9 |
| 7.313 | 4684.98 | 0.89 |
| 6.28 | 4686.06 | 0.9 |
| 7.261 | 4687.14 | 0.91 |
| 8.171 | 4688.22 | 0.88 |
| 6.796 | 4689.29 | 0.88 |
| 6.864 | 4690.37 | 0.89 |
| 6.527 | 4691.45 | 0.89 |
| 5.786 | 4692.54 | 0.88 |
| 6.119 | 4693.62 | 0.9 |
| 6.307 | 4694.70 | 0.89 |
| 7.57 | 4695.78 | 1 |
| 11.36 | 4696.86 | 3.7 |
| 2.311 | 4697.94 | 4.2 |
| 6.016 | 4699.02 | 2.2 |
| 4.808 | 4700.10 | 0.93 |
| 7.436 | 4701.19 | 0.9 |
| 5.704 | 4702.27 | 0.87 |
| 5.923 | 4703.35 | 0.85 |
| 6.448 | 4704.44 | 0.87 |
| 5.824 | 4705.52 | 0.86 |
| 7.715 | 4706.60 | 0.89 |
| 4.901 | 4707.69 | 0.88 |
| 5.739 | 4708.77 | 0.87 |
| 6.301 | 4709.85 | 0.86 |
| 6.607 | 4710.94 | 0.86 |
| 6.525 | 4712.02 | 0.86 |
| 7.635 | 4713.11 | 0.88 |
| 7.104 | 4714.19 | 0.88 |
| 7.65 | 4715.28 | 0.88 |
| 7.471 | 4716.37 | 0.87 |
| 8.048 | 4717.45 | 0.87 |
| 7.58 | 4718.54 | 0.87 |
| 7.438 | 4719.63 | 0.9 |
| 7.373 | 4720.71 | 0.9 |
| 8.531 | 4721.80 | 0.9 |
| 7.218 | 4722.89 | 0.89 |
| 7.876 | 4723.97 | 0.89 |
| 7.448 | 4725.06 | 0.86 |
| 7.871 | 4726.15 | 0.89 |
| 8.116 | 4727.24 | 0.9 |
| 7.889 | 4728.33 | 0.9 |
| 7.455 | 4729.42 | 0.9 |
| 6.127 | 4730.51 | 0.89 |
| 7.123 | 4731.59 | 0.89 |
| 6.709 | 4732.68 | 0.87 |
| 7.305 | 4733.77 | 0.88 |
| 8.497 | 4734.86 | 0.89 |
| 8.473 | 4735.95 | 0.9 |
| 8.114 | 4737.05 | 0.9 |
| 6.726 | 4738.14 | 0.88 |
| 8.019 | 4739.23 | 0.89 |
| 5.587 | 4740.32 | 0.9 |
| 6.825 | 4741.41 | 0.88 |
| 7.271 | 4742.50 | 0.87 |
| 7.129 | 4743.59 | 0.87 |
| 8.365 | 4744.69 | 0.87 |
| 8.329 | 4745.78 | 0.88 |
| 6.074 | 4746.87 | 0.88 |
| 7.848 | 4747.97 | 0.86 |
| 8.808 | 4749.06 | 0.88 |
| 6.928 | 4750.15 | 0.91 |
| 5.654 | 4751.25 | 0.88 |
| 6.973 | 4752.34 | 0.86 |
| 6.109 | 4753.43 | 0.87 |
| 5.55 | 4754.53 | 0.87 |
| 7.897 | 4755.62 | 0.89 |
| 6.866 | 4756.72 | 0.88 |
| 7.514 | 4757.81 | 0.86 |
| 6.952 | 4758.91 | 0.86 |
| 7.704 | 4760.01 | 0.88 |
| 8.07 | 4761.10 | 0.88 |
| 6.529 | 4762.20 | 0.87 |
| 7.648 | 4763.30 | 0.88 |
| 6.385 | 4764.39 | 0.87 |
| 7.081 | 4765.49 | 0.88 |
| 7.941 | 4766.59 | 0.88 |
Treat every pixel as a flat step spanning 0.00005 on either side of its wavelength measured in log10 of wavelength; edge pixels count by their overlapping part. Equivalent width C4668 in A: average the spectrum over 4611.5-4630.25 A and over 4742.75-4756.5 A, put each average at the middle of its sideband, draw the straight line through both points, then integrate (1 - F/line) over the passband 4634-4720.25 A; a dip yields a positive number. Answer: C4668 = 5.7 A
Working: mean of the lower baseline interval 7.55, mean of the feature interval 6.88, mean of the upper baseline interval 7.13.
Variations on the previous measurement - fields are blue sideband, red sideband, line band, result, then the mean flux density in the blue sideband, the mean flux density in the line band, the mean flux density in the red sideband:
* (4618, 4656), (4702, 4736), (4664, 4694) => 1.7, 7.26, 6.78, 7.14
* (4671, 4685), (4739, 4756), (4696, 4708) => 1.2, 6.92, 6.28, 7.06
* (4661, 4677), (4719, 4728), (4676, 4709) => 2.2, 6.71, 6.65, 7.73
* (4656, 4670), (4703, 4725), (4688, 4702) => 0.8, 6.89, 6.57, 7.02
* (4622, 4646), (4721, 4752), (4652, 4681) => 2.0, 7.3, 6.85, 7.44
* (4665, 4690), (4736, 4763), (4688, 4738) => 0.2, 6.88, 7.01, 7.19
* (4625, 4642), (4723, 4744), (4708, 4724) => 0.4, 7.32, 7.22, 7.4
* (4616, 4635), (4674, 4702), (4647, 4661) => 0.4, 7.55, 7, 6.79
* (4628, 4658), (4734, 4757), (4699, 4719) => 1.6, 7.11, 6.61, 7.24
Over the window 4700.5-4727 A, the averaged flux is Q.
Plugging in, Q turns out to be 7.02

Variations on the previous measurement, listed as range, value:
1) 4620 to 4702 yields 7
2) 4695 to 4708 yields 6.36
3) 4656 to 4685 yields 6.92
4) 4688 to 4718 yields 6.62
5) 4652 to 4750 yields 7.03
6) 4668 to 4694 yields 6.84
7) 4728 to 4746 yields 7.39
